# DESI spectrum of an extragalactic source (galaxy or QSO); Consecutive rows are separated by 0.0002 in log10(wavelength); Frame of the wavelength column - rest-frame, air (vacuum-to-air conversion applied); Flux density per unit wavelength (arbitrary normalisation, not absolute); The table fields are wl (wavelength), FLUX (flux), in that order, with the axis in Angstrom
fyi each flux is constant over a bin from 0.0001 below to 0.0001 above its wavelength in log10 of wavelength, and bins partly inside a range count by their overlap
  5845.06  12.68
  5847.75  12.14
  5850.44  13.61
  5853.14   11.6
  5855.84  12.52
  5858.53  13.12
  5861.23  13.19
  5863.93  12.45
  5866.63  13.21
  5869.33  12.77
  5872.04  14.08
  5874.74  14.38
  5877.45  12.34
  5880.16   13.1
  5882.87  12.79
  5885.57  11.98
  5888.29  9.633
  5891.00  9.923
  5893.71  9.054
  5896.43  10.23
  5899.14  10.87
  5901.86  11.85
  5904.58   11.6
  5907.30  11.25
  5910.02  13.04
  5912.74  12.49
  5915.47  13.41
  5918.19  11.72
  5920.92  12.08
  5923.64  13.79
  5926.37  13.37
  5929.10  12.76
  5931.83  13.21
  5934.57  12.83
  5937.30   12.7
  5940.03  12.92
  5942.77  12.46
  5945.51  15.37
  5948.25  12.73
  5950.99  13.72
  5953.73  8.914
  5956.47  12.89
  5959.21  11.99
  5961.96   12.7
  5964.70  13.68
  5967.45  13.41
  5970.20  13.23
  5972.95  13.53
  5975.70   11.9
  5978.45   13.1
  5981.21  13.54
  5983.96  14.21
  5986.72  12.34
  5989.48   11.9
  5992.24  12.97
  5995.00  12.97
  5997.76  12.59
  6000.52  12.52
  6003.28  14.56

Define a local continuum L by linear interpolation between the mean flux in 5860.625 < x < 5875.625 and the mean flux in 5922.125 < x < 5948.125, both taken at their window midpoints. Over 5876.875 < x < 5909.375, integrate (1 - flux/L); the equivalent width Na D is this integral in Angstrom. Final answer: 5.04 Angstrom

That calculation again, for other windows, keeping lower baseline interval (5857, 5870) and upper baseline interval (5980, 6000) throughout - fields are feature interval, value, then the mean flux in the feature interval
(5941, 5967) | 0.36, 12.7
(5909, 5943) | 0.25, 12.8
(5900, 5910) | 0.94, 11.7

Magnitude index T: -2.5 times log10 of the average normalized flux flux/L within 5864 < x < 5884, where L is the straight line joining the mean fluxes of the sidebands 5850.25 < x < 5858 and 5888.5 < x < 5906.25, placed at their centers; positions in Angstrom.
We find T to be -0.14 mag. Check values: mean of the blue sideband 12.5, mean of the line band 13.2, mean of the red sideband 10.5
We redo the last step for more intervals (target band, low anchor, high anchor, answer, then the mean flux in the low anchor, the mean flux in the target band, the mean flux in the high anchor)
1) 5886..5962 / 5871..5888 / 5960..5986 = 0.08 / 12.9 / 12.1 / 13.2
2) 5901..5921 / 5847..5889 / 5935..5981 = 0.05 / 12.7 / 12.2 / 12.8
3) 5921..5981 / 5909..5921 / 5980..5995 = -0.01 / 12.6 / 12.9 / 13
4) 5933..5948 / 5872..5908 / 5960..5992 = -0.07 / 11.6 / 13.2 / 13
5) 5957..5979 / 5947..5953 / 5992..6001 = -0.01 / 12.8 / 12.9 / 12.8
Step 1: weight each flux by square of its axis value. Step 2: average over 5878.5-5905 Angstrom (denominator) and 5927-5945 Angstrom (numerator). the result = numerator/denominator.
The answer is 1.2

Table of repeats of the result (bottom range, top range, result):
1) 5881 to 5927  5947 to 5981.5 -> 1.11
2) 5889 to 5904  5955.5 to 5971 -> 1.27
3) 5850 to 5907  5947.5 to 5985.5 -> 1.10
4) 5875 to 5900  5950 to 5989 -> 1.17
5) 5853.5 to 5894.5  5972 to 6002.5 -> 1.09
